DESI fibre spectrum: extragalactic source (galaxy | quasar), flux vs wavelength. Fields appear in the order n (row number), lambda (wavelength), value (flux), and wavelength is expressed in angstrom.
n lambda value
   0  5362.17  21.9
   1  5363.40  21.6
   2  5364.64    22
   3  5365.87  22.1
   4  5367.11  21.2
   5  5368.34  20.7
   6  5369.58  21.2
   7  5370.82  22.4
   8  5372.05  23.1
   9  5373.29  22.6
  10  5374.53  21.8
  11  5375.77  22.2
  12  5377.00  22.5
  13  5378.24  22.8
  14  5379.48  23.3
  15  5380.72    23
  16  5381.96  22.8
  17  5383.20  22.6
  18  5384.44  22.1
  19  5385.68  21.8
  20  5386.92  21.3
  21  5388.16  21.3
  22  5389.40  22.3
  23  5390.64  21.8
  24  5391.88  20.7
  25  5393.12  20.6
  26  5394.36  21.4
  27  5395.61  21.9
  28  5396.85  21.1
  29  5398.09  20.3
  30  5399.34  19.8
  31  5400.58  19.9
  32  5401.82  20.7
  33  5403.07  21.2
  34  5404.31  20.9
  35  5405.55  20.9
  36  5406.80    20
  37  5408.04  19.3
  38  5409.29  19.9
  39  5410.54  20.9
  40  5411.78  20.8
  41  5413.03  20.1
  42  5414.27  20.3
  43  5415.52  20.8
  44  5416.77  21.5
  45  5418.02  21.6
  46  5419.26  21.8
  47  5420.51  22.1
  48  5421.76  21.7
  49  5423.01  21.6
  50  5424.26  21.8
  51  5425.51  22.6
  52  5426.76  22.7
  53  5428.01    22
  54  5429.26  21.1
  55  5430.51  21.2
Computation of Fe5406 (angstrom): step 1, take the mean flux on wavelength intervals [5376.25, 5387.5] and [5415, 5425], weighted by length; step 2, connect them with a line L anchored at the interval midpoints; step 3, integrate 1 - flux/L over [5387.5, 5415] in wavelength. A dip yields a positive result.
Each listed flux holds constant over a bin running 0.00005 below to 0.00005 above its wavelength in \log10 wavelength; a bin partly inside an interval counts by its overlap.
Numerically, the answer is 1.6 angstrom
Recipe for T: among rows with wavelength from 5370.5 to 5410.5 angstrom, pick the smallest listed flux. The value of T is 19.3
